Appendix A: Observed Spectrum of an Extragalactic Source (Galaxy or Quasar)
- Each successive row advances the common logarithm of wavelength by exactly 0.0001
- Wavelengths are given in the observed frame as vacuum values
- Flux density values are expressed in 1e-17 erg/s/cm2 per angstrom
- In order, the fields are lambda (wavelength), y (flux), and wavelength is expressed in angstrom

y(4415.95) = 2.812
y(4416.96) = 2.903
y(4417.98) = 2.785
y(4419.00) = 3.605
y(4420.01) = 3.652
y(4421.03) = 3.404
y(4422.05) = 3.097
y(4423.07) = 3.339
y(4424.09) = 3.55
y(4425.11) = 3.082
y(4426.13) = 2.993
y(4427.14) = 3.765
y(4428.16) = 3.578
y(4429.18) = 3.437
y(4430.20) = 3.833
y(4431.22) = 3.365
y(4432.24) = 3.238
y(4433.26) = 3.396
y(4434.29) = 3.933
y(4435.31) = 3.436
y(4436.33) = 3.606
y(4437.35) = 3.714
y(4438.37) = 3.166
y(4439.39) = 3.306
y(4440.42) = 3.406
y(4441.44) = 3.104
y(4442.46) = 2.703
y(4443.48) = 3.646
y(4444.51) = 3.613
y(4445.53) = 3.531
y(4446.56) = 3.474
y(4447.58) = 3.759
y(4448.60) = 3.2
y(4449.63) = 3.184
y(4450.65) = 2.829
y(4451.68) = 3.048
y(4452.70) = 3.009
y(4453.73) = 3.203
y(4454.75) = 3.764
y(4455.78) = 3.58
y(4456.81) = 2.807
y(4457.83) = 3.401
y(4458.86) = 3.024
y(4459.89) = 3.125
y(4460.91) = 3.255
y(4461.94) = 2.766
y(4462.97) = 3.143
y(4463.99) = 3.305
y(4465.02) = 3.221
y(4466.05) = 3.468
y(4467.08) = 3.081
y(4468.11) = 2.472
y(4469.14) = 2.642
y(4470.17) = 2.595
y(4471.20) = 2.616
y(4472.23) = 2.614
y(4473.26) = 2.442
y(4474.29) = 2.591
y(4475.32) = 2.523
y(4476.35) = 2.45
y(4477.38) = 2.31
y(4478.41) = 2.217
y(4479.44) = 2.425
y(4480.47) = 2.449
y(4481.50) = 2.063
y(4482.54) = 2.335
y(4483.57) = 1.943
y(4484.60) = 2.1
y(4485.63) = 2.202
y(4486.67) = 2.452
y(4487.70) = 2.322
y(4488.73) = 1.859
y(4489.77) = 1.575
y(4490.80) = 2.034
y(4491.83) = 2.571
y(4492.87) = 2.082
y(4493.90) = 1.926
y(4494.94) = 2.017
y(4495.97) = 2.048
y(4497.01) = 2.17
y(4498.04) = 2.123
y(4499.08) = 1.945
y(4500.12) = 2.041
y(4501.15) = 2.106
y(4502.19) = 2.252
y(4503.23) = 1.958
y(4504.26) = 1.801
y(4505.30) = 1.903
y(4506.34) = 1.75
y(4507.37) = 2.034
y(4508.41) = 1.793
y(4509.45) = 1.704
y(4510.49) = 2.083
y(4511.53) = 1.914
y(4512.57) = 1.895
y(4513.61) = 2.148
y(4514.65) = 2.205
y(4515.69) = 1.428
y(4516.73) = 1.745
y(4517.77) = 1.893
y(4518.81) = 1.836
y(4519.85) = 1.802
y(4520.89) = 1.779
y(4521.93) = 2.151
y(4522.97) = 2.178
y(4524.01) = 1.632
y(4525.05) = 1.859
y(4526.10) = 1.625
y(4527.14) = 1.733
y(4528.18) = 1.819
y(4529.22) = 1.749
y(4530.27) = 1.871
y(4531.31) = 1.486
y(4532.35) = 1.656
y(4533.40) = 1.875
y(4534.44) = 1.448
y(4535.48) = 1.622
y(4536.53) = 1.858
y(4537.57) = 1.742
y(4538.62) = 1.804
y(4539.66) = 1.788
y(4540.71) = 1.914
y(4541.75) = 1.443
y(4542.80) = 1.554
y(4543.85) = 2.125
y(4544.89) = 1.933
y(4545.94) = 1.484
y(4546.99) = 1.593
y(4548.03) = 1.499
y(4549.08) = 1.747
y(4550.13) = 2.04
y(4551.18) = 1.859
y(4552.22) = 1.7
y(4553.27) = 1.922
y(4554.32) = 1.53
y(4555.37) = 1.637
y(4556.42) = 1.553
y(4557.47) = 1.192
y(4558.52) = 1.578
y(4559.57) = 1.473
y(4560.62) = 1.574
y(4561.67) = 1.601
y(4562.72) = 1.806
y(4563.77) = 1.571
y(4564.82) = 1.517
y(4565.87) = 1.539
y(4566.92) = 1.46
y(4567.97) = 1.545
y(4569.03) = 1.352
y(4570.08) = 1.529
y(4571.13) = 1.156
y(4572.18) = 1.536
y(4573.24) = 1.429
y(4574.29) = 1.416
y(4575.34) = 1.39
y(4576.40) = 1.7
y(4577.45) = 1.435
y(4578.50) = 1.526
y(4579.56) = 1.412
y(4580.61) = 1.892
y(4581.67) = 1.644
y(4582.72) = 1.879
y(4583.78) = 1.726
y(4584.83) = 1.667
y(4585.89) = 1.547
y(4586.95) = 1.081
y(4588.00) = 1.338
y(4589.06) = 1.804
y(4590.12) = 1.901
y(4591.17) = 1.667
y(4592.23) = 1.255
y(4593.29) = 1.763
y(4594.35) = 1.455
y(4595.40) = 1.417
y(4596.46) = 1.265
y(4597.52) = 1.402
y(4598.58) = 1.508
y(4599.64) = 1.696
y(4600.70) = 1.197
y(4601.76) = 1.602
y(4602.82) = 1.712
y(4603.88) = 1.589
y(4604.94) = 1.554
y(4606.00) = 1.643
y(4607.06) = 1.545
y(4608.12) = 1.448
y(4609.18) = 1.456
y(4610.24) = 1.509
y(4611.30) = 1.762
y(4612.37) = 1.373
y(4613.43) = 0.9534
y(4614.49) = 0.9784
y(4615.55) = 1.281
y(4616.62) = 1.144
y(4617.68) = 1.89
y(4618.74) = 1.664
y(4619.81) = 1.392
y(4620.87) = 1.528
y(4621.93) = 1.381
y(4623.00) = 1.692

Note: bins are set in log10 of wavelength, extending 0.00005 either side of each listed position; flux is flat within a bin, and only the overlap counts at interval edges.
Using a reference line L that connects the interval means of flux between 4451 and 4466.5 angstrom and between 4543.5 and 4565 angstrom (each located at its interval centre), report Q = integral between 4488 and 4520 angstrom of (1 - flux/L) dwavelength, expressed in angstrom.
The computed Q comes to 6.6 angstrom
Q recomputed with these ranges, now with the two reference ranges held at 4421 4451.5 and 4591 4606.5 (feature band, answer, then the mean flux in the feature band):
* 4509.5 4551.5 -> 9.2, 1.79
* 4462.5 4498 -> 5.8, 2.41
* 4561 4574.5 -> 2.7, 1.5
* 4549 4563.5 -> 2.5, 1.65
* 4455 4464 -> -0.1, 3.17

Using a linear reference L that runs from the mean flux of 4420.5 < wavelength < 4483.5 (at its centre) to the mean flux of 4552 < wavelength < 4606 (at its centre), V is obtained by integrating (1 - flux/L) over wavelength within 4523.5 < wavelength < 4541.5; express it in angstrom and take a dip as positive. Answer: 3.2 angstrom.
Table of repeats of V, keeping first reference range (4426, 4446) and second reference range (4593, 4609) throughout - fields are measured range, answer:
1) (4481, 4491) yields 2.70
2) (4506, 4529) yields 5.81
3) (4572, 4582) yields 1.44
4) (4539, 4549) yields 2.18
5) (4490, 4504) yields 3.34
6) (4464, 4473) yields 0.63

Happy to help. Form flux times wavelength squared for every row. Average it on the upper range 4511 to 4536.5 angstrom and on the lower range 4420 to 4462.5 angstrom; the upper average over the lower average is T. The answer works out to 0.56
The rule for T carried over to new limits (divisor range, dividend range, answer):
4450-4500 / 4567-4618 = 0.61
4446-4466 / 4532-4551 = 0.56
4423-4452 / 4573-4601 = 0.48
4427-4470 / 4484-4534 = 0.61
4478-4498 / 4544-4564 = 0.79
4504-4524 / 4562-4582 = 0.82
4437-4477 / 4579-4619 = 0.52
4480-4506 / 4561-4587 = 0.77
